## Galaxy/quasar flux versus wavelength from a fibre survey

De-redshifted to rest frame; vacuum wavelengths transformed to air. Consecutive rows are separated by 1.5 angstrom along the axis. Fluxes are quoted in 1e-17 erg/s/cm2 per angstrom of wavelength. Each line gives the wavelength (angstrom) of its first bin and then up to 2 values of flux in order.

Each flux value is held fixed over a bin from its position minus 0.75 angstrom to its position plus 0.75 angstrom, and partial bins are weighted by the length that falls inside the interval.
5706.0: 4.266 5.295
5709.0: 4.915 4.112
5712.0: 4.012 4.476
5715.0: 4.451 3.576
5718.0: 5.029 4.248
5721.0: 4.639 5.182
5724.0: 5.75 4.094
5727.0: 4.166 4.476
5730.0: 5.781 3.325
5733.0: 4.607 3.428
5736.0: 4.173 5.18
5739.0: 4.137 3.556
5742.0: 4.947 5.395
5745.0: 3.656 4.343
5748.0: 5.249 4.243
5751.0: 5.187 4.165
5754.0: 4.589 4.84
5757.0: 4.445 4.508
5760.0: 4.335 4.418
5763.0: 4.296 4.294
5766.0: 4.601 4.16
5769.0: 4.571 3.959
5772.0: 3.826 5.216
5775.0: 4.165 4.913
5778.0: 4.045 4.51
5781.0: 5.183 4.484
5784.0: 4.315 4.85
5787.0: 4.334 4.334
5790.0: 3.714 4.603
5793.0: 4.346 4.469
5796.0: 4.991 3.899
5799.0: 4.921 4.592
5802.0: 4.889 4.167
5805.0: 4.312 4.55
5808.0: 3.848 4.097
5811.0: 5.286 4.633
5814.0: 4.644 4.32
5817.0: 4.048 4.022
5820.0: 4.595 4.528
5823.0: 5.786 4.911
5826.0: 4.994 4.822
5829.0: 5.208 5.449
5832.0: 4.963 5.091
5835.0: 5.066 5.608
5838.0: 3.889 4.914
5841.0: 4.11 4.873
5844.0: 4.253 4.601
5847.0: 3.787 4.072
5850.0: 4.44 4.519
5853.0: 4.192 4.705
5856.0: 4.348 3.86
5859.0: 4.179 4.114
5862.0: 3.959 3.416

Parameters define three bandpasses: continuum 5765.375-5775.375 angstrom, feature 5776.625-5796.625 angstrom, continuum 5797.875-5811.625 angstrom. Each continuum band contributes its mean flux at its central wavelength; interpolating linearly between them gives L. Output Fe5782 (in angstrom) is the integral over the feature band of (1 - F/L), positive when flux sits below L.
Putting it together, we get -0.3 angstrom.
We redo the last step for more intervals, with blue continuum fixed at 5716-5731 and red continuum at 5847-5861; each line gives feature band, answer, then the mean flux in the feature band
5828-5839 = -1.8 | 5.03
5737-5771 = 0.8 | 4.48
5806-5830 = -1.6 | 4.65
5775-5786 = -0.2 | 4.58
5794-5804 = -0.3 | 4.57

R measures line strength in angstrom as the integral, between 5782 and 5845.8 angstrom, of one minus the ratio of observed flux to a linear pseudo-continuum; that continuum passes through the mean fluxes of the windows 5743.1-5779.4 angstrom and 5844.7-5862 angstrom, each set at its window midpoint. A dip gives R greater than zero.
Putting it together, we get -4.1 angstrom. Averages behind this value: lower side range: 4.47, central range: 4.61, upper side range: 4.24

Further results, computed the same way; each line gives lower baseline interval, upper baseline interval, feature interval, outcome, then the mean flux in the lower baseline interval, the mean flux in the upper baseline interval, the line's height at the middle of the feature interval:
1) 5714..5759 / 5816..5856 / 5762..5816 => 1.62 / 4.51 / 4.66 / 4.59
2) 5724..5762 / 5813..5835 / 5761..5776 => 0.74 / 4.48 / 4.82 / 4.58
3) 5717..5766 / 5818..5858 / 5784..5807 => 0.70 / 4.52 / 4.66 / 4.6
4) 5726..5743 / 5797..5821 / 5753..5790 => -0.47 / 4.36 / 4.43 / 4.39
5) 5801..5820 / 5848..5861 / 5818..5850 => -2.94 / 4.41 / 4.28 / 4.34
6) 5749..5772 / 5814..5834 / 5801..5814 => 0.63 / 4.42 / 4.82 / 4.71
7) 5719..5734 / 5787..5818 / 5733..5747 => 0.77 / 4.61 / 4.43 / 4.58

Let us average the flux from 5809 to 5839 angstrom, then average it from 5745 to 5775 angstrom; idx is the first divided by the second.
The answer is 1.08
